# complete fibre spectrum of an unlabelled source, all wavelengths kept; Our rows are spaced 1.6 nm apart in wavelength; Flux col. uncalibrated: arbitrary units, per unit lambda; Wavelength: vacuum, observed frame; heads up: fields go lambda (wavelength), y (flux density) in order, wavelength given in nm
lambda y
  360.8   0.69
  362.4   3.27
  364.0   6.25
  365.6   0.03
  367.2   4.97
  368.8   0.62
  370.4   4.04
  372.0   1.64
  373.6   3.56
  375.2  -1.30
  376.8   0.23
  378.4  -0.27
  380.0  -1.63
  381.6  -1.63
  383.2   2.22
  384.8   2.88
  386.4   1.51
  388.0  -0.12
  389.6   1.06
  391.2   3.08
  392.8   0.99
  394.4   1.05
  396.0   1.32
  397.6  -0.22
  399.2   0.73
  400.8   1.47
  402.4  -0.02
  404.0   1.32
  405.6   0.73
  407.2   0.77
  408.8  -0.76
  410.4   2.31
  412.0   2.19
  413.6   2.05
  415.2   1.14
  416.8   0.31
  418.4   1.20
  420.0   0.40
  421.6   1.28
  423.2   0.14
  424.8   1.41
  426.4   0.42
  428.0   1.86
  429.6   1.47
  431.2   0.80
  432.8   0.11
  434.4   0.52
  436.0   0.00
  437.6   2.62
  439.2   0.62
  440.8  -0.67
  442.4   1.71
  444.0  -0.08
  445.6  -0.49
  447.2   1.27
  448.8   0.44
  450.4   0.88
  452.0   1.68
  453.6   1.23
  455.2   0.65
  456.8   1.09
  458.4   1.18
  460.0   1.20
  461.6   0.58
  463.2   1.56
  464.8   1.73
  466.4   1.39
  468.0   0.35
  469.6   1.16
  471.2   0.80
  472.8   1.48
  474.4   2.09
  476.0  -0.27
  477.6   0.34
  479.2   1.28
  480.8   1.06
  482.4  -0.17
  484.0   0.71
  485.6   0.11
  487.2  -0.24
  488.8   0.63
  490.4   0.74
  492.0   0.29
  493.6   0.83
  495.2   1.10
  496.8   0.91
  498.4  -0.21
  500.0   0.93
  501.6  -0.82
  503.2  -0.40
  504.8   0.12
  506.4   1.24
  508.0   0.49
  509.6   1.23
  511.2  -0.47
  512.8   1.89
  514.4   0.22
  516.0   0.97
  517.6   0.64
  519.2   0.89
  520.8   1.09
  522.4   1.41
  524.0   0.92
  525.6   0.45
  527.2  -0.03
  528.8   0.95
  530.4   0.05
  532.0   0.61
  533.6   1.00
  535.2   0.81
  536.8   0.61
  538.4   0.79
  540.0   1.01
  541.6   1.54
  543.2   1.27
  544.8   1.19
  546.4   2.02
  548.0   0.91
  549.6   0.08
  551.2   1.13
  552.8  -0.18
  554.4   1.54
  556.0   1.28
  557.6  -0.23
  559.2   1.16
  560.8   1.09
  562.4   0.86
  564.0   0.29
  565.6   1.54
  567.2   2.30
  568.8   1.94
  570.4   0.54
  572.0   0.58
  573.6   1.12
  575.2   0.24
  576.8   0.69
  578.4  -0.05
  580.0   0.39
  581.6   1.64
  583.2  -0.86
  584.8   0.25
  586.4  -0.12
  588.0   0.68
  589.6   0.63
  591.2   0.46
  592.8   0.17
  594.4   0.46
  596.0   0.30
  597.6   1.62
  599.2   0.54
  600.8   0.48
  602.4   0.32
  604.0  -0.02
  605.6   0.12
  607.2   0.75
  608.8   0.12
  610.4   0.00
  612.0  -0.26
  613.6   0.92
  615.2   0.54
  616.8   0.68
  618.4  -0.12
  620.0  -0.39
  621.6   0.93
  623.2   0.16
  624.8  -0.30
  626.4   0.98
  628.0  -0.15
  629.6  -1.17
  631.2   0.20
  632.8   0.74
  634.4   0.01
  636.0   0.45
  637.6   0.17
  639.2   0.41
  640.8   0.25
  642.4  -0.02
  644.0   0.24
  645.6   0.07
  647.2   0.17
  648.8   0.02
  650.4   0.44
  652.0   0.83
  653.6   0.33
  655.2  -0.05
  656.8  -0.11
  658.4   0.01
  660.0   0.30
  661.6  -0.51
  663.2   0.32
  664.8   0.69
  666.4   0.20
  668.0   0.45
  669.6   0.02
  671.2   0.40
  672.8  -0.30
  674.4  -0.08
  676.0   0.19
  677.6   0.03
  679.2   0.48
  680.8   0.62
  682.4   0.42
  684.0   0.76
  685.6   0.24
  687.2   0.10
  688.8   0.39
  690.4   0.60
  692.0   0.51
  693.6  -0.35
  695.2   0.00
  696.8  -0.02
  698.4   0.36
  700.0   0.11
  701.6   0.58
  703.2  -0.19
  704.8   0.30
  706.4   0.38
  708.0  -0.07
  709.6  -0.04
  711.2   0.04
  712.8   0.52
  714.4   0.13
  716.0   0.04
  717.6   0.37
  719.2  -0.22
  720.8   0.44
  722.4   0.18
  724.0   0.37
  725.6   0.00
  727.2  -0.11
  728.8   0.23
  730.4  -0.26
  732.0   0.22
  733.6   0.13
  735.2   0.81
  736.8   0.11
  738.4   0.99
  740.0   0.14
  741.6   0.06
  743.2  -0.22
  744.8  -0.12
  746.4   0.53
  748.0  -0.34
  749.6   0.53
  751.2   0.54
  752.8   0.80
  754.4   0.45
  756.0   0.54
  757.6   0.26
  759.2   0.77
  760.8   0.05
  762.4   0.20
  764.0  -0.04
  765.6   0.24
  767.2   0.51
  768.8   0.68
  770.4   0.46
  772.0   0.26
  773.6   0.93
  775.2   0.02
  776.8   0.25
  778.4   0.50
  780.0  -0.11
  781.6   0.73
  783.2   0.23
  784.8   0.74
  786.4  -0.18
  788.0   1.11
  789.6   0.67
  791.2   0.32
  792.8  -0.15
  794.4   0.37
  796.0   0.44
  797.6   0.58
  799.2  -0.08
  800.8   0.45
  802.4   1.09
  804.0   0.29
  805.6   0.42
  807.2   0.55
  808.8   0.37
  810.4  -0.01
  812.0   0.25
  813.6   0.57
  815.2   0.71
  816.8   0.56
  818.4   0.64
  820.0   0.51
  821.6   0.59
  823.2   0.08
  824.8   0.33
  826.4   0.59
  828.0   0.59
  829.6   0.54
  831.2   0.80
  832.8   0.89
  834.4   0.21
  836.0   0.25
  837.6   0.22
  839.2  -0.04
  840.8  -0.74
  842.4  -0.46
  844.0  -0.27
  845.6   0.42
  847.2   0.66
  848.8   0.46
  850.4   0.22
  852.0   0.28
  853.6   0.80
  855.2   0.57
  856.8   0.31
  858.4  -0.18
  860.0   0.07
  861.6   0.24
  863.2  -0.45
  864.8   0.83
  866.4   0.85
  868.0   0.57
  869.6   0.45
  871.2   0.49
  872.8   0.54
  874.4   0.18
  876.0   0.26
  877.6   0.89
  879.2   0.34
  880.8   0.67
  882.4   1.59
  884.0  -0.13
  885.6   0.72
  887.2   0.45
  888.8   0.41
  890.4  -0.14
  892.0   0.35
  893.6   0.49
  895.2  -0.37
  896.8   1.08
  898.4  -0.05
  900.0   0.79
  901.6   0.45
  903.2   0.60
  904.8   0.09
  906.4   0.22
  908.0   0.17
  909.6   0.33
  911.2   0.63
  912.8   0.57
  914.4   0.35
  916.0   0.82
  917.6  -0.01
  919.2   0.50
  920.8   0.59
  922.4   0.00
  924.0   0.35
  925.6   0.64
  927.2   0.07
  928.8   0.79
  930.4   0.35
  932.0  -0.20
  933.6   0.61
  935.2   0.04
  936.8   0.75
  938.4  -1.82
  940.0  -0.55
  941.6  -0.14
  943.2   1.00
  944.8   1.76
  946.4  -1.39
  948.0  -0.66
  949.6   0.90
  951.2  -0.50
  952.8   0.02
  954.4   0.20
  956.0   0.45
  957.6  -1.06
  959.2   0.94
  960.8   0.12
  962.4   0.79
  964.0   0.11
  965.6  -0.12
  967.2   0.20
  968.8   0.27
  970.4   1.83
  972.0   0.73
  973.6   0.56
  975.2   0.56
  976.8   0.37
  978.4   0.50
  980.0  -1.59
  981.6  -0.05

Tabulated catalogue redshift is 1.60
